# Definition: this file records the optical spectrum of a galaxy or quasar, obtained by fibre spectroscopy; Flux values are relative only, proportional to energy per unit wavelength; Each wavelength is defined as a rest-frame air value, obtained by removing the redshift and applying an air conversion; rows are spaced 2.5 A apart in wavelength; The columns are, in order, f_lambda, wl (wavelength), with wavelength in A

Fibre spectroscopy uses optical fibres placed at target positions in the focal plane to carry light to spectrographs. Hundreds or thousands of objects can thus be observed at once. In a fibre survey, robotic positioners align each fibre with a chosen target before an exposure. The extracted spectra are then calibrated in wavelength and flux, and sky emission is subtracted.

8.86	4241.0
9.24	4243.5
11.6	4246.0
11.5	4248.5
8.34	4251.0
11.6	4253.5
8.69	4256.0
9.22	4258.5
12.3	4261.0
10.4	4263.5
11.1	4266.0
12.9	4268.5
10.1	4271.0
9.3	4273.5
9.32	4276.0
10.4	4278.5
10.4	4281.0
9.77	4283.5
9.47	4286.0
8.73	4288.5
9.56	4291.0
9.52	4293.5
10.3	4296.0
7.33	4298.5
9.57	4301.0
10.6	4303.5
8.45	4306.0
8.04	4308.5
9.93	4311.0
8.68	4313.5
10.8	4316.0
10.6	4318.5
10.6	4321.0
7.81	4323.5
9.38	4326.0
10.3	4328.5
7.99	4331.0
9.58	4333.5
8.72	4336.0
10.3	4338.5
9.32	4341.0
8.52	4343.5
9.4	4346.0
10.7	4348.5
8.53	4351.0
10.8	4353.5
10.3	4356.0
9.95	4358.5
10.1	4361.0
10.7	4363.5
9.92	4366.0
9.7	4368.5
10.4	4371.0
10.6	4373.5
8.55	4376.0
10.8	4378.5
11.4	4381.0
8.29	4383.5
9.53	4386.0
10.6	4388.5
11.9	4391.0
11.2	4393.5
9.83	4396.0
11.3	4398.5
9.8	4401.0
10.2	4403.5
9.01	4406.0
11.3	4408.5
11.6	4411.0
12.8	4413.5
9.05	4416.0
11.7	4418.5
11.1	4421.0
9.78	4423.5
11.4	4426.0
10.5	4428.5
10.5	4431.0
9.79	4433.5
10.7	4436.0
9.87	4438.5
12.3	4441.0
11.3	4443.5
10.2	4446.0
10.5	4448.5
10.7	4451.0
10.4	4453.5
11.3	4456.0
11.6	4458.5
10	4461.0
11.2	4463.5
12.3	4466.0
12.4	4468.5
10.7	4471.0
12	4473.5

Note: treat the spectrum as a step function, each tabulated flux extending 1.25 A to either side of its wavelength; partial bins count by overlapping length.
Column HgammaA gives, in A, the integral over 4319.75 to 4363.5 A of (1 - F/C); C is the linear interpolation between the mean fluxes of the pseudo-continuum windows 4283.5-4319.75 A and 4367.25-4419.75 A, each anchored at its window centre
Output 1.28 A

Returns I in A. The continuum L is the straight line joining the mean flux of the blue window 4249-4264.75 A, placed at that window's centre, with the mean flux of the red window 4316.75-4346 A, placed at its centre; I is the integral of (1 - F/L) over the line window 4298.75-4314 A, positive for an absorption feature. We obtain 0.85 A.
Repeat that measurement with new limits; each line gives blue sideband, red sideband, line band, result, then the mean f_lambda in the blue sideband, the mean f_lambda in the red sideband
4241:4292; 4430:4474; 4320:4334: 1.6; 10.2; 11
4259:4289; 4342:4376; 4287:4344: 4.5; 10.4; 9.91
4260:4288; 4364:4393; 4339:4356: 1.0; 10.4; 10.2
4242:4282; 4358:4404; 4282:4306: 2.2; 10.4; 10.3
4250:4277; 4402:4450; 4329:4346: 2.2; 10.3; 10.7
